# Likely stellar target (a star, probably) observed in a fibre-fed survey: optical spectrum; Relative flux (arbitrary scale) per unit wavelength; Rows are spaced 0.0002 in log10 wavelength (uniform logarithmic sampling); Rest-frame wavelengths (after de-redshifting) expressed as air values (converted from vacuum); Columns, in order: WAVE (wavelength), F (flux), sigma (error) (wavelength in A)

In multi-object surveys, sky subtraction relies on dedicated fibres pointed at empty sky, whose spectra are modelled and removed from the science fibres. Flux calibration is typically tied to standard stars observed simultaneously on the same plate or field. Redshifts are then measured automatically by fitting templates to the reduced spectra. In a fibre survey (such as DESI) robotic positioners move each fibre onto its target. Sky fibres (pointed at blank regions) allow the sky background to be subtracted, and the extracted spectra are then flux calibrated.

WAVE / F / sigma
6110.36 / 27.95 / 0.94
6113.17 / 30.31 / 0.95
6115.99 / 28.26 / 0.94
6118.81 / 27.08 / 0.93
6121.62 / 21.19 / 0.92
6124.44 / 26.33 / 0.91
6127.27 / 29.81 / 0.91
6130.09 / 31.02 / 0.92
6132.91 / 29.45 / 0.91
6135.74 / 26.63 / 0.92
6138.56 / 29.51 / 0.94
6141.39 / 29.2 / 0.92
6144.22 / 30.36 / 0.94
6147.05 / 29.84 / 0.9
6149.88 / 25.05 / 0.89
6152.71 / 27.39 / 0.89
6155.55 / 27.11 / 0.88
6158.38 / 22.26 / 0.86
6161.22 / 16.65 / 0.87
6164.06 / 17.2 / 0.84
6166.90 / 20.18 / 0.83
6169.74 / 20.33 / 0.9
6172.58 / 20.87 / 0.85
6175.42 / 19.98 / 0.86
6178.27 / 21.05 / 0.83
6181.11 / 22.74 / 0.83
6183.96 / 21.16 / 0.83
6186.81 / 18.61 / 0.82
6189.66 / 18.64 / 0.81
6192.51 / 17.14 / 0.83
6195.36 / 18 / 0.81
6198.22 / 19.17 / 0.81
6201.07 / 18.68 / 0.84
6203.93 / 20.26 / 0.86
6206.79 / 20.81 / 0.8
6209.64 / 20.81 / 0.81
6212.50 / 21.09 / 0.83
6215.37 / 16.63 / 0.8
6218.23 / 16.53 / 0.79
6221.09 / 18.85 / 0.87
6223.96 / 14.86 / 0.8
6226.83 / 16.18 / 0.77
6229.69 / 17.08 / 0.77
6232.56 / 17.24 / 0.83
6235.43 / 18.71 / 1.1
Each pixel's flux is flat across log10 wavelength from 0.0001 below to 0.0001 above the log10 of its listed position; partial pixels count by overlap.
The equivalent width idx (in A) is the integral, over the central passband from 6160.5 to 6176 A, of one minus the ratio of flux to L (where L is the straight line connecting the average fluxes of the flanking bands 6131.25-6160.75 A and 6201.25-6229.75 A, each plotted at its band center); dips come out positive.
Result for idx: 3.3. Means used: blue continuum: 27.4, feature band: 19.3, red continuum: 18.4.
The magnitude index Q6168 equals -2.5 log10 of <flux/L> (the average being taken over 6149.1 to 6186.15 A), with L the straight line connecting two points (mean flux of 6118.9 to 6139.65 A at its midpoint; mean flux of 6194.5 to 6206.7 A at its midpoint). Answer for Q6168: 0.08 mag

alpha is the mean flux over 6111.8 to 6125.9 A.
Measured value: 26.6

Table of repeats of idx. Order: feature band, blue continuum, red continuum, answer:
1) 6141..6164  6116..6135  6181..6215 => -0.63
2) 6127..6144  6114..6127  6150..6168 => -3.24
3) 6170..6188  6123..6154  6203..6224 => 2.03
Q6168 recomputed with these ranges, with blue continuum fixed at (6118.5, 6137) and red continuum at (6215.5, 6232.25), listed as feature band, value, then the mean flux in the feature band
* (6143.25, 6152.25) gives -0.12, 28.2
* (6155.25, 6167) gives 0.18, 20.1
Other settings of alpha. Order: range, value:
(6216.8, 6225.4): 16.7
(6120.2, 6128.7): 25.8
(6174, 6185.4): 21.2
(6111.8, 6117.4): 29.2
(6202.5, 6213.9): 20.8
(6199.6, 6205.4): 19.5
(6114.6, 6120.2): 27.7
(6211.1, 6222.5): 18.3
